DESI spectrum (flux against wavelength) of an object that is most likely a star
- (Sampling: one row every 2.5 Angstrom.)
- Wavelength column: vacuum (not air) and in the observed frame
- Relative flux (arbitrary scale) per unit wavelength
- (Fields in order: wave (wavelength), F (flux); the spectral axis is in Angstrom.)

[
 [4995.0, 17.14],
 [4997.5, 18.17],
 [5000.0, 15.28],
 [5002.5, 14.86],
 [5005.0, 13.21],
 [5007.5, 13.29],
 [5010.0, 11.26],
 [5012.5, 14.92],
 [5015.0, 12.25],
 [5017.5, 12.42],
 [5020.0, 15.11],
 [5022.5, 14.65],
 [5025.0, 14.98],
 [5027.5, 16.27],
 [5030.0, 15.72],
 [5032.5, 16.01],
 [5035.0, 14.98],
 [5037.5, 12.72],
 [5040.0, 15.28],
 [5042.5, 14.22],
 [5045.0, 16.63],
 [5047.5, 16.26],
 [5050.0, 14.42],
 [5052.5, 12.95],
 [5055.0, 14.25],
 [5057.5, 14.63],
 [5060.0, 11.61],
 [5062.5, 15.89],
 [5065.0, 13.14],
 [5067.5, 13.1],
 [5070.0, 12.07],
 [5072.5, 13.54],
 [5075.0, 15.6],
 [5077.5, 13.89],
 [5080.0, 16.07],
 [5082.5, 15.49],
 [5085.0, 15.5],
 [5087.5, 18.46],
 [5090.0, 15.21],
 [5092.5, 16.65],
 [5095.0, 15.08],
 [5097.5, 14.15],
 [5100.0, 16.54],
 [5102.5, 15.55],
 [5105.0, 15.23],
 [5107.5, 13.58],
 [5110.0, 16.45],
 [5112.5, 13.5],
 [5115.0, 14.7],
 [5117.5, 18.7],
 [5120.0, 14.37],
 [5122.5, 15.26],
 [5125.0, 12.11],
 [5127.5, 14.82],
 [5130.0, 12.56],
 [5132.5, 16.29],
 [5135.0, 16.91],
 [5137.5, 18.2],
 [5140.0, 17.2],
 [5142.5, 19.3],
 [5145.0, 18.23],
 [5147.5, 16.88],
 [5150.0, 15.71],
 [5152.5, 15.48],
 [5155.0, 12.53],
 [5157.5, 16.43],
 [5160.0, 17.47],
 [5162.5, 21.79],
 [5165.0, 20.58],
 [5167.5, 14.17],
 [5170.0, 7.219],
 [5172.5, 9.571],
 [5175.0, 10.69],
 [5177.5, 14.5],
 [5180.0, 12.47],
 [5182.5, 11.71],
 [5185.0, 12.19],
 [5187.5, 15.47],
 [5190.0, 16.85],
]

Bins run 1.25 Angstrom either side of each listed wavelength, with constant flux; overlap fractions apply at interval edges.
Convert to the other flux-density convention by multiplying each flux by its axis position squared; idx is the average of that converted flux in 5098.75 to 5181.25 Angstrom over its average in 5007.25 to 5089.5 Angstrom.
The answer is 1.1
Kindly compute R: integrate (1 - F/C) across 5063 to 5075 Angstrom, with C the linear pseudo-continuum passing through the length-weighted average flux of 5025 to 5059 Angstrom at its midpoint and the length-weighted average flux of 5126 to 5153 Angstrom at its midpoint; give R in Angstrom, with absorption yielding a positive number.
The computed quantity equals 1.5 Angstrom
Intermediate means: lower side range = 14.9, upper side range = 16.5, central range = 13.4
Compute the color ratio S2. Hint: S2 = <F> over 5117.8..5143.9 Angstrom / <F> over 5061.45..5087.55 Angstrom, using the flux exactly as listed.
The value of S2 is 1.08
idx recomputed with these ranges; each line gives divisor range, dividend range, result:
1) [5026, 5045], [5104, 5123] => 1.04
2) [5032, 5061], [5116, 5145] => 1.15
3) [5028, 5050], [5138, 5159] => 1.13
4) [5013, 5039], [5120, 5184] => 1.09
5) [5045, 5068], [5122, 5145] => 1.16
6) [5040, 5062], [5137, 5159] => 1.19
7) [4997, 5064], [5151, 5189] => 1.03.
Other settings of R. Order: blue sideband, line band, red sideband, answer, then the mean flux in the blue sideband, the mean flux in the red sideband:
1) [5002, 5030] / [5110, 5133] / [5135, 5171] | 1.8 Angstrom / 14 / 16.6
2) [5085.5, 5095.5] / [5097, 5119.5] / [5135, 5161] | 1.5 Angstrom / 16.4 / 16.7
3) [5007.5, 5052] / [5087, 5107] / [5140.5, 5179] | -0.9 Angstrom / 14.5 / 15.4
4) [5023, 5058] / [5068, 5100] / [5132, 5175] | 0.4 Angstrom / 15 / 16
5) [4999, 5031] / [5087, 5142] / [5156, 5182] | -4.7 Angstrom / 14.2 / 14.4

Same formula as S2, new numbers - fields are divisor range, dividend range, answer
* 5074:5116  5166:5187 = 0.77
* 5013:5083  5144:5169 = 1.17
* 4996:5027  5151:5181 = 1.01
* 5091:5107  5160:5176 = 0.93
